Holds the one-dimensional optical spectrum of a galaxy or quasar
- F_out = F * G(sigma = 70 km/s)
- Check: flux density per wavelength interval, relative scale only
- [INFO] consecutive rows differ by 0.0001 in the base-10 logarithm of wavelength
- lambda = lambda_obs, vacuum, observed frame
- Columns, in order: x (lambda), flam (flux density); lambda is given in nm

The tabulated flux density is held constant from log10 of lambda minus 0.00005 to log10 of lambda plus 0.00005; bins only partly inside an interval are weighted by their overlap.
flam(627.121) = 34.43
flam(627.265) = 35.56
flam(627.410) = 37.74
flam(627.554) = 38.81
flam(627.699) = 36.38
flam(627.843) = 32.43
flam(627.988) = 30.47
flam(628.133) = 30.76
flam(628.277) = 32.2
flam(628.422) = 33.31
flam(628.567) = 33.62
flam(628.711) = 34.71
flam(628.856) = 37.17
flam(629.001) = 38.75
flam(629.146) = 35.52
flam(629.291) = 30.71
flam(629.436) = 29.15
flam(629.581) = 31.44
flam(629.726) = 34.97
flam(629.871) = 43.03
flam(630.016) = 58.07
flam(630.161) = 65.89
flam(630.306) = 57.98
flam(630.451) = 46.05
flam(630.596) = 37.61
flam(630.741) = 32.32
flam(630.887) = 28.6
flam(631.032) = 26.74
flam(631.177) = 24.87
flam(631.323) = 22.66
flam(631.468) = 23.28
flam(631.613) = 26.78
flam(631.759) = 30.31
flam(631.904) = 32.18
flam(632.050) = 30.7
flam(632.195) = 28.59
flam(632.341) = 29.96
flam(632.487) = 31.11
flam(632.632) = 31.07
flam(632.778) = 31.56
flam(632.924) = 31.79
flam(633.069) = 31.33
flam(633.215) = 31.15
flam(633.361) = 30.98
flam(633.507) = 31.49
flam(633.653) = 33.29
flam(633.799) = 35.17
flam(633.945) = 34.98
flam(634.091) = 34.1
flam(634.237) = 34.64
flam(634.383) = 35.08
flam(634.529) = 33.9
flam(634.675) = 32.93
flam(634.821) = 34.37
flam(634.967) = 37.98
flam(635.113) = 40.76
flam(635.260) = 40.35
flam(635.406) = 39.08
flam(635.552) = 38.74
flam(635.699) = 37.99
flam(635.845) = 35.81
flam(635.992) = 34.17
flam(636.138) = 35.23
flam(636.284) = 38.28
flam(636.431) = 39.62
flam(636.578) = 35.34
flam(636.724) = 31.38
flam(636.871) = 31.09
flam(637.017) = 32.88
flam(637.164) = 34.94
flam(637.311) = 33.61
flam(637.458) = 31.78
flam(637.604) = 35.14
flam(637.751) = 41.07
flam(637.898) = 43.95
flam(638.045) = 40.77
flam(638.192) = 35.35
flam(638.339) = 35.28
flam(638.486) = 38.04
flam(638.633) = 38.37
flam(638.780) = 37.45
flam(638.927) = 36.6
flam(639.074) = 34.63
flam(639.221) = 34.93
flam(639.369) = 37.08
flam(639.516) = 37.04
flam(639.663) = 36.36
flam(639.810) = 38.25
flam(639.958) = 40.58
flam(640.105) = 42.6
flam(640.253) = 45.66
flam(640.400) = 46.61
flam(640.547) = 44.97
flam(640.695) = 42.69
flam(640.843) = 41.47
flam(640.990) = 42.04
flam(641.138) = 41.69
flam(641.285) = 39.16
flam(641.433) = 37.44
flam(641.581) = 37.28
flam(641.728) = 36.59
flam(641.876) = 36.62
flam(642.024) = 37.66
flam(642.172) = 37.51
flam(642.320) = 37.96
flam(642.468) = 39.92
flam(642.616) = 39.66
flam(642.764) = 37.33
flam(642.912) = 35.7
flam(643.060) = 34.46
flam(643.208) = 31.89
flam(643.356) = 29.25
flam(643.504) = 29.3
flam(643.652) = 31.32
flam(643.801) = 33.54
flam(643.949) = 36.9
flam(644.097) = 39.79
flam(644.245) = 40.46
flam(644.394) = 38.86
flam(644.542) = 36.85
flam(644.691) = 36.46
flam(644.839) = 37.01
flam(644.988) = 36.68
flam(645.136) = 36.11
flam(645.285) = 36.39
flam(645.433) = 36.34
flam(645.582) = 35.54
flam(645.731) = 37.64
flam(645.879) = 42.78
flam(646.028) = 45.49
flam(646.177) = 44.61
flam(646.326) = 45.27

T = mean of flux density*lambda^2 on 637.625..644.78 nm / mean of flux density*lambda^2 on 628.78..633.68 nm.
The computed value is 1.1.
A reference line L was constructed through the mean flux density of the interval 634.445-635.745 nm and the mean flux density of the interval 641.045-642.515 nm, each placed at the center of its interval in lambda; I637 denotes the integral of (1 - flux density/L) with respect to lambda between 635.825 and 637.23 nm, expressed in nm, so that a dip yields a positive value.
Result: 0.10 nm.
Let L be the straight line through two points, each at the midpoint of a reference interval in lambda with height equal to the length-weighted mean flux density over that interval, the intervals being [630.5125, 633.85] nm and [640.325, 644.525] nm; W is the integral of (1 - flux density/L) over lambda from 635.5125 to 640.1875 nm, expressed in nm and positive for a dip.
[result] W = -0.32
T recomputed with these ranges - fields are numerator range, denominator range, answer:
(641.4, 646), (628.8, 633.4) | 1.10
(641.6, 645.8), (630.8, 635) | 1.21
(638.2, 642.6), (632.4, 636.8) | 1.14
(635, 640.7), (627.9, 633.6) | 1.13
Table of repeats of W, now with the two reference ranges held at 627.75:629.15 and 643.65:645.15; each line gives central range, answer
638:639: -0.04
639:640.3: -0.08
